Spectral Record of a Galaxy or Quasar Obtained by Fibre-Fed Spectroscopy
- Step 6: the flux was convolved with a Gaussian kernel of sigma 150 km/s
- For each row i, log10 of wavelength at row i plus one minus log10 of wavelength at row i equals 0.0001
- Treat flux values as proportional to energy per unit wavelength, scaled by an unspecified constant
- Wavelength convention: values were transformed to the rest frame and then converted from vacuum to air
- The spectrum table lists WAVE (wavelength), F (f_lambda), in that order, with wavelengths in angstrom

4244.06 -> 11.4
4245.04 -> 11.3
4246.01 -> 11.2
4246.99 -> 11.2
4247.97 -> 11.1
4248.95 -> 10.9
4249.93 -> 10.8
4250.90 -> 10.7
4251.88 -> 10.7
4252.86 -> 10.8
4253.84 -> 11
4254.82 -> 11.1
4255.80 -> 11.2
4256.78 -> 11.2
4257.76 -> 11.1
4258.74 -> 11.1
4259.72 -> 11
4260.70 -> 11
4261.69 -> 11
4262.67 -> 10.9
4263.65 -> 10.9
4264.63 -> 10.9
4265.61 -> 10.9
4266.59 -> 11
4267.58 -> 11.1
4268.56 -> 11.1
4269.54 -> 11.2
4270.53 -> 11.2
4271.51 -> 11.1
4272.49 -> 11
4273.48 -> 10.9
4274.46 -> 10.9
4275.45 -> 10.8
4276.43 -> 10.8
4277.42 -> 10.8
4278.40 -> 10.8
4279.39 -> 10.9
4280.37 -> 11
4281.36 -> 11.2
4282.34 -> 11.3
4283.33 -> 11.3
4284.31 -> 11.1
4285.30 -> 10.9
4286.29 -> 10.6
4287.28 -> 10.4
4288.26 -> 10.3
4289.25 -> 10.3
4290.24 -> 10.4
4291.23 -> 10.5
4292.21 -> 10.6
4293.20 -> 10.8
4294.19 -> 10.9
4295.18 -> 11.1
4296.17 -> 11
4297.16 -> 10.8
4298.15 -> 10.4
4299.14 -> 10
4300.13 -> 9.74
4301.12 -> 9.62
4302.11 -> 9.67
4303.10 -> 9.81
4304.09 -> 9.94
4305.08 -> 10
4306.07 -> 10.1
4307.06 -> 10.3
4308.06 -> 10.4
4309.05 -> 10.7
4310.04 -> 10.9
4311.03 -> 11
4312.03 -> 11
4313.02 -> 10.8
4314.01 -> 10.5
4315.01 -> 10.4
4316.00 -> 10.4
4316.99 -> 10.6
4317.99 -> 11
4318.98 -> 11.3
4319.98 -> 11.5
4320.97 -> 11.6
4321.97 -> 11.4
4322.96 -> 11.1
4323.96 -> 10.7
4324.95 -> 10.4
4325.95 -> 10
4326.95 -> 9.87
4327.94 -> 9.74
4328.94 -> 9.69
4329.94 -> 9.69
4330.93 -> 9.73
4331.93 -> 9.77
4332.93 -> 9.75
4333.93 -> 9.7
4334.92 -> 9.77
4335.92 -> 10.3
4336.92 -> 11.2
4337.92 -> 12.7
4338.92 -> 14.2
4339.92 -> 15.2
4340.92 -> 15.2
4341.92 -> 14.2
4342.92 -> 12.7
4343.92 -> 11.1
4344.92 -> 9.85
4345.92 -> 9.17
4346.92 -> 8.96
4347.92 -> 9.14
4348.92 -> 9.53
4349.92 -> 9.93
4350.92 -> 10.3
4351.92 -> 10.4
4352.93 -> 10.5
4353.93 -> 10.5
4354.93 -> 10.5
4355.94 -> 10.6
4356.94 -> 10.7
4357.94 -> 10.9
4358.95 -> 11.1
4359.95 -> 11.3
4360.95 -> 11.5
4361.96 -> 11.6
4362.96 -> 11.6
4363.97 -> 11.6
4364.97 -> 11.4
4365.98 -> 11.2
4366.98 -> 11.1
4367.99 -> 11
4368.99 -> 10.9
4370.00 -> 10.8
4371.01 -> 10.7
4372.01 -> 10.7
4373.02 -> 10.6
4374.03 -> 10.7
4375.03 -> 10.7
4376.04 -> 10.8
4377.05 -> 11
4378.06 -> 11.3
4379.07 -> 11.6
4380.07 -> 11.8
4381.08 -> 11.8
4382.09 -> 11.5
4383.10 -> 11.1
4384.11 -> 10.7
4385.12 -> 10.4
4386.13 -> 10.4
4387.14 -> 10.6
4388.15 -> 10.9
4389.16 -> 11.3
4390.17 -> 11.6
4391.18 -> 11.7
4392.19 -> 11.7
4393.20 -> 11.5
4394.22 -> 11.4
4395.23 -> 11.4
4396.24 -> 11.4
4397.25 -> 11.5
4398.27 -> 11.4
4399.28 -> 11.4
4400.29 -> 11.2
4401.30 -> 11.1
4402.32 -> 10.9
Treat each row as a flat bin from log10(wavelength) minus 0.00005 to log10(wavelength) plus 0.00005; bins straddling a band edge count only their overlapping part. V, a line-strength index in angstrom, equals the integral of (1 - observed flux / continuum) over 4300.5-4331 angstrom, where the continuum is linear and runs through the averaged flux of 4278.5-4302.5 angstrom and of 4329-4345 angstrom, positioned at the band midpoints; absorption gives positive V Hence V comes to 1.9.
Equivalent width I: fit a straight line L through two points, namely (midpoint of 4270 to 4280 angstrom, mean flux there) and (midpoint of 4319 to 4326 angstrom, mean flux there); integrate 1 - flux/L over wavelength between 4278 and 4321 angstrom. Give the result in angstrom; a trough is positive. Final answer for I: 1.4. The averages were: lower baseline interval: 10.9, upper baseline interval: 11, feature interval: 10.6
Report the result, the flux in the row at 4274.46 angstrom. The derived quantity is 10.9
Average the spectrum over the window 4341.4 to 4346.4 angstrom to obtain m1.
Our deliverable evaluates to 11.4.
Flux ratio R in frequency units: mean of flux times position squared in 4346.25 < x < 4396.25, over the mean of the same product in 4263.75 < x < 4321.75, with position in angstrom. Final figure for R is 1.06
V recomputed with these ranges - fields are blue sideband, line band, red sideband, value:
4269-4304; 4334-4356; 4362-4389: -0.5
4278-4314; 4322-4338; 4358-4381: 0.9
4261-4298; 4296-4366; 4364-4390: 1.3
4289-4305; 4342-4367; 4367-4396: 0.3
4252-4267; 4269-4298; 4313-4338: -0.1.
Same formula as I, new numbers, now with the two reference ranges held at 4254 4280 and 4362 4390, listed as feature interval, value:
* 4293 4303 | 0.6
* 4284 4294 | 0.4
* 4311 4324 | 0.1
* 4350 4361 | 0.4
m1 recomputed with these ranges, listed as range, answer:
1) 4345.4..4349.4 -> 9.21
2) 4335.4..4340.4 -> 12.7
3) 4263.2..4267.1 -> 10.9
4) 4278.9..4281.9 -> 11.1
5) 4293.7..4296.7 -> 11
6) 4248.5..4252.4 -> 10.8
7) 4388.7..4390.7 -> 11.5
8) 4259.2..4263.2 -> 11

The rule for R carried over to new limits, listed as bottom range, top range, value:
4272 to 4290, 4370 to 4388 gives 1.06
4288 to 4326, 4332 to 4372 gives 1.07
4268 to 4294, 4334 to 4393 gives 1.07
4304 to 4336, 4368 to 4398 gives 1.10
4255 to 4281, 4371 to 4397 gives 1.07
